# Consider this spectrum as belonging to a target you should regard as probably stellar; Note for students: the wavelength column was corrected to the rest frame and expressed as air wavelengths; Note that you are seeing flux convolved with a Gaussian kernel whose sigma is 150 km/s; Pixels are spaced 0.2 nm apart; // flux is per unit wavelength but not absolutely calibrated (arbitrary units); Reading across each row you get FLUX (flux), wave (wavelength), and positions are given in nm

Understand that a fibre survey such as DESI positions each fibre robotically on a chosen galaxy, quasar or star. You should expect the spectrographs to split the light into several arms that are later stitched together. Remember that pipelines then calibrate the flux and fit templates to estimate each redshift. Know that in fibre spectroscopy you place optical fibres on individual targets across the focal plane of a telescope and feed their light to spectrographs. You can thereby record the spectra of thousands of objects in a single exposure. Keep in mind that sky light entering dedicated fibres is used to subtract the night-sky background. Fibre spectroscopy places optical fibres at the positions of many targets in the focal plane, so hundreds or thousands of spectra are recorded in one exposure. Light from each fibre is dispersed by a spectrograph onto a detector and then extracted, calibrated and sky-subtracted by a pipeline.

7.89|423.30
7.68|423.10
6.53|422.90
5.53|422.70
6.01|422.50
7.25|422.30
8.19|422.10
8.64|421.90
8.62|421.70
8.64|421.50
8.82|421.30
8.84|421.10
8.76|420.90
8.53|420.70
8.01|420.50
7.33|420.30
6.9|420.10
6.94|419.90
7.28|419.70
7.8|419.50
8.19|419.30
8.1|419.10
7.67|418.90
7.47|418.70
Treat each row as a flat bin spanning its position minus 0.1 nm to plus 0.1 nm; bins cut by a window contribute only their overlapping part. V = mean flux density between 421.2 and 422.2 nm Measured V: 8.58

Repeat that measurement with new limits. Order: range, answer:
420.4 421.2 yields 8.54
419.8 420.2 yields 6.92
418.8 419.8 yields 7.81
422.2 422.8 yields 6.26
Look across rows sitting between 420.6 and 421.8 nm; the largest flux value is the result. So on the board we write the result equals 8.84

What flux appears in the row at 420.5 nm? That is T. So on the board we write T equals 8.01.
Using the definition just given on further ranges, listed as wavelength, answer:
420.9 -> 8.76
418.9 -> 7.67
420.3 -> 7.33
